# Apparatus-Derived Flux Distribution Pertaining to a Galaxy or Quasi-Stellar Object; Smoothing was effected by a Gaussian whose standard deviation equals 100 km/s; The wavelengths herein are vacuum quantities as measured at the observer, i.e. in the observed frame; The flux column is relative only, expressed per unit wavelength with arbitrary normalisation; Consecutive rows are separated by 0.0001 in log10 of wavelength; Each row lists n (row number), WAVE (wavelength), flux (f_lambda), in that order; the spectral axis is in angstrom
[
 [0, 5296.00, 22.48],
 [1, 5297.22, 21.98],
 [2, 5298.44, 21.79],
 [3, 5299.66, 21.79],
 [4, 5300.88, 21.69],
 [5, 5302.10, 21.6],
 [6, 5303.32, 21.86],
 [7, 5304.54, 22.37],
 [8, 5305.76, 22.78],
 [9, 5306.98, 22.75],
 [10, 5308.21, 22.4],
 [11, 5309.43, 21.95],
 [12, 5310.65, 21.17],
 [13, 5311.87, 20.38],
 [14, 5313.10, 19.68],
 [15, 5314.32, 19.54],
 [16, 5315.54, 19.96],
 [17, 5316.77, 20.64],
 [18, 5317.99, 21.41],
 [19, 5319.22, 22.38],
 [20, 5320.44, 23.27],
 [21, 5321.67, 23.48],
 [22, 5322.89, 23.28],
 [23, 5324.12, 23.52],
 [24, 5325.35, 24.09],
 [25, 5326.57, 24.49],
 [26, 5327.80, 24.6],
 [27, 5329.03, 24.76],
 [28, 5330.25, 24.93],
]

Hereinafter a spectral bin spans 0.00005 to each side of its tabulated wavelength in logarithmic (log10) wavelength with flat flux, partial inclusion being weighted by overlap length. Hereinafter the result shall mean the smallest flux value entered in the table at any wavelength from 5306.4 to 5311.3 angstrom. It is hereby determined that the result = 21.17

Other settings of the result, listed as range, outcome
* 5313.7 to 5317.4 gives 19.54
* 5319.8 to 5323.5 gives 23.27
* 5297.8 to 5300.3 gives 21.79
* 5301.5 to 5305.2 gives 21.6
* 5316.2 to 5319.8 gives 20.64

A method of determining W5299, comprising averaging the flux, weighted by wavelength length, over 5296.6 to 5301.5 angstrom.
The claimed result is 21.8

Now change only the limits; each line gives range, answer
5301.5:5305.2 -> 22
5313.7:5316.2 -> 19.8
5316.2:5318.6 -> 21.1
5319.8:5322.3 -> 23.4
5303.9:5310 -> 22.4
